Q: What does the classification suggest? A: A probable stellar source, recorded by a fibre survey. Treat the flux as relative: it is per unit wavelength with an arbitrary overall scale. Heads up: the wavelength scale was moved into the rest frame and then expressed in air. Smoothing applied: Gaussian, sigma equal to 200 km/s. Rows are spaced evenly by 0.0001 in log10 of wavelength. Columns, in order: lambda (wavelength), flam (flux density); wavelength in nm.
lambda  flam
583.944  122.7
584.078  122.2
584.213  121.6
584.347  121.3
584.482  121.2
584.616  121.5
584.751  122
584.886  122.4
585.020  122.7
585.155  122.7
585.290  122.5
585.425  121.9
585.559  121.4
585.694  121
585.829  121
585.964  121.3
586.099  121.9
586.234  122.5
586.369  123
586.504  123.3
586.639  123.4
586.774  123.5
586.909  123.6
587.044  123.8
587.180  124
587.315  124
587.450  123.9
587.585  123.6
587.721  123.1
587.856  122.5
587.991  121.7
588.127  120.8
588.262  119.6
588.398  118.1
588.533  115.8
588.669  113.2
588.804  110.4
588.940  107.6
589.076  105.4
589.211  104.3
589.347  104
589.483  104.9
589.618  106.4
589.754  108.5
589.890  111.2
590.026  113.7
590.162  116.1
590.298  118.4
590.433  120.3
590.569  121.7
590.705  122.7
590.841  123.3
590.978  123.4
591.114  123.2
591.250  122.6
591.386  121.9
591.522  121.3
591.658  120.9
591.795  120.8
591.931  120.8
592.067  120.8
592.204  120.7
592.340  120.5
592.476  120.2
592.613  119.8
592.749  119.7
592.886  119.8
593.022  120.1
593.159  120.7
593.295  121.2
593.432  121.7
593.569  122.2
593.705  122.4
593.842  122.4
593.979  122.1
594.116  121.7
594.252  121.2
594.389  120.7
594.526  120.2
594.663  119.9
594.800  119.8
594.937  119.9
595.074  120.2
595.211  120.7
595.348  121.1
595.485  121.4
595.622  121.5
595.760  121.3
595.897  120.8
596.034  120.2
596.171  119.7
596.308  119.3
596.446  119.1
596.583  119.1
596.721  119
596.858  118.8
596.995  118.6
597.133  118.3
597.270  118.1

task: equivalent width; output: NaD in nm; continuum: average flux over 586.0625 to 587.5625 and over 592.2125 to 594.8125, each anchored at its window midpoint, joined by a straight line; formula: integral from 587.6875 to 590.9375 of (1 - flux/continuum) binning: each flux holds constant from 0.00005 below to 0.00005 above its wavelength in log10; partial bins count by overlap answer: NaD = 0.21 nm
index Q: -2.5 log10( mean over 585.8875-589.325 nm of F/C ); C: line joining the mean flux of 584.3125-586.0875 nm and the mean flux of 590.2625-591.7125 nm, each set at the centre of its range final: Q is 0.024 mag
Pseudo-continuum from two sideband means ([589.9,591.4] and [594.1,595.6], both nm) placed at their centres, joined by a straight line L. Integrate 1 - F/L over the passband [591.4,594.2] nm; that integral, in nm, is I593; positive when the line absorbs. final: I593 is -0.01 nm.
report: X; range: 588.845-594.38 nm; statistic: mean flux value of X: 118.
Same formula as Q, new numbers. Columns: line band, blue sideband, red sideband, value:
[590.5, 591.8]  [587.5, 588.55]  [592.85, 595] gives -0.01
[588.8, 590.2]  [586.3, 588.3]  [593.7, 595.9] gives 0.13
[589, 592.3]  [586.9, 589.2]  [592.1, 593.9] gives 0.03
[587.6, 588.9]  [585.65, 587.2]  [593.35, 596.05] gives 0.04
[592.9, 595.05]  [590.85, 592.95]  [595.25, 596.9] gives 0.00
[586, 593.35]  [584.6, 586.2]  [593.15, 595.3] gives 0.02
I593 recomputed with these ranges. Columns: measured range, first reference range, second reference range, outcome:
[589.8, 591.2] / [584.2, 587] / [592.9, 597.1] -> 0.02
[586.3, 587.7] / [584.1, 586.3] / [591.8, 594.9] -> -0.02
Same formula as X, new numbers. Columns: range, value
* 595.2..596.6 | 120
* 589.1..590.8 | 113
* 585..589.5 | 119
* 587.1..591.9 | 117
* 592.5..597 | 121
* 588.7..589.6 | 106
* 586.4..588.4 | 123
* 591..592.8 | 121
